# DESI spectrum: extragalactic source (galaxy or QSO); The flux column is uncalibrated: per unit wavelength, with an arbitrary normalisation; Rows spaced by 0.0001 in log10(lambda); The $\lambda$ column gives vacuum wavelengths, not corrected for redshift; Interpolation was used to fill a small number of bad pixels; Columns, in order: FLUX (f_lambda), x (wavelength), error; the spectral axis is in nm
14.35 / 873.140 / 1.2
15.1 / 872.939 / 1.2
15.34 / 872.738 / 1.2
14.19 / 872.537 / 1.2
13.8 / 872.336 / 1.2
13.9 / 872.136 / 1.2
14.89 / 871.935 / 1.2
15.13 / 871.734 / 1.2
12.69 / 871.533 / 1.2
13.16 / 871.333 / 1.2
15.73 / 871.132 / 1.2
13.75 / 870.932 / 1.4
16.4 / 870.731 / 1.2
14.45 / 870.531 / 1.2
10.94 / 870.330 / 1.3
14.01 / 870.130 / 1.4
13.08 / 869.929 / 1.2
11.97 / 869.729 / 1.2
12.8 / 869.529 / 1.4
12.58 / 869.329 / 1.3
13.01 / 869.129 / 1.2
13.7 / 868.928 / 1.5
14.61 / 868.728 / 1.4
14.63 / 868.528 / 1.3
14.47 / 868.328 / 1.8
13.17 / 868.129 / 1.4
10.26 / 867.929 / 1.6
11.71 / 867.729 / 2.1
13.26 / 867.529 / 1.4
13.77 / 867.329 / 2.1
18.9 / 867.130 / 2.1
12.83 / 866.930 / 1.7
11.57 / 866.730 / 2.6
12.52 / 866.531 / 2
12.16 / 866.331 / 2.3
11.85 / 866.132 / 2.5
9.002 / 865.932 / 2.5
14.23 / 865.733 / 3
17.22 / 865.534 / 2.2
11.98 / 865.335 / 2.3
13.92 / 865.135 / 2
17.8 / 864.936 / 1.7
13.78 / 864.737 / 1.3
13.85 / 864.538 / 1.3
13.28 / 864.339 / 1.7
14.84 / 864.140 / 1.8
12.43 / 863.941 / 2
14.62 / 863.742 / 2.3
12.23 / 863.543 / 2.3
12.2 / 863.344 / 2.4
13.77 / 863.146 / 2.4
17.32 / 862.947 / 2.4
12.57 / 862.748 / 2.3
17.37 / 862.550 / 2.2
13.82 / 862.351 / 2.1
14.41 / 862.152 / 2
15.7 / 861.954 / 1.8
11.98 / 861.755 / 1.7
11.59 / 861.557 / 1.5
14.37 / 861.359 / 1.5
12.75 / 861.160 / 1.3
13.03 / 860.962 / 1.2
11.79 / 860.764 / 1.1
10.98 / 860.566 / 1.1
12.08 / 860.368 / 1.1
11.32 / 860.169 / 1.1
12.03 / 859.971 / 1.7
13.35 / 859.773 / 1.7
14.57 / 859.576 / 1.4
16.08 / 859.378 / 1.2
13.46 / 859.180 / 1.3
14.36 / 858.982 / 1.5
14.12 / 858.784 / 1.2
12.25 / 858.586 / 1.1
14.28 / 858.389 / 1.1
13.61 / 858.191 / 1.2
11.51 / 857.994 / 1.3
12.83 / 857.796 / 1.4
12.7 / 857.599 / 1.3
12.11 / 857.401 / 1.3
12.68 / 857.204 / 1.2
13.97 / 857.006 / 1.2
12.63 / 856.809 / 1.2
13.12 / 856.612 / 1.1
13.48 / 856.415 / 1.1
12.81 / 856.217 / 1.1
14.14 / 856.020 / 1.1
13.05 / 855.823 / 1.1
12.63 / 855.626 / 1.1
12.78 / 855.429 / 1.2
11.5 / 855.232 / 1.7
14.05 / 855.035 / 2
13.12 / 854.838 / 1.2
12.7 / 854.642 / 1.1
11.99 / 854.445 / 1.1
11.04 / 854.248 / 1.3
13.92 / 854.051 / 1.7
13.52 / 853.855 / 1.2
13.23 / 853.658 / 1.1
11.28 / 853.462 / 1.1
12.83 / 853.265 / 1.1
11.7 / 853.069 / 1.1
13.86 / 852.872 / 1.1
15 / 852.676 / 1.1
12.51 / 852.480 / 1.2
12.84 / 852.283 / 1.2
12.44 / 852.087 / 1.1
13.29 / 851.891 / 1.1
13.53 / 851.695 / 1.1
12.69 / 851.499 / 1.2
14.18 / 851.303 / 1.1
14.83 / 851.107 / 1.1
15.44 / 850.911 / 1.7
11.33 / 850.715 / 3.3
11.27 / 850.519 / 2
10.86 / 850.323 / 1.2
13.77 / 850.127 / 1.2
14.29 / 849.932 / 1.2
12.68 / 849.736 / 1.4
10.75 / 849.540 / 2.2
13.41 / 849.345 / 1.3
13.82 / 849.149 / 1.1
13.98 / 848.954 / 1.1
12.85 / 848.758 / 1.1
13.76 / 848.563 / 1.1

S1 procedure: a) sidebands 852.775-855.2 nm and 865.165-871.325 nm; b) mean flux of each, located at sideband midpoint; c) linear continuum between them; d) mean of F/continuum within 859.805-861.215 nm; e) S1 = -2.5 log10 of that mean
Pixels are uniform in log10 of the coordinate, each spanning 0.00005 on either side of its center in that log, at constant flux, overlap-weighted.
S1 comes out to 0.09 mag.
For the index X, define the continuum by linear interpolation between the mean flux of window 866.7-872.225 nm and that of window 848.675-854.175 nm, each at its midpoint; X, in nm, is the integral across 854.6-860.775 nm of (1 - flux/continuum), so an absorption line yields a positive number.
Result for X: 0.11 nm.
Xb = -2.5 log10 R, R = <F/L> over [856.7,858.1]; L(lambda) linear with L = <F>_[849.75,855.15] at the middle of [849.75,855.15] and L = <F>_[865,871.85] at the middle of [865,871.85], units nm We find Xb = 0.04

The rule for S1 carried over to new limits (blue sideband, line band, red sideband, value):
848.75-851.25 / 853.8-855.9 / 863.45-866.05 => 0.05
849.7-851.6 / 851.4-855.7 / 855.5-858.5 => 0.02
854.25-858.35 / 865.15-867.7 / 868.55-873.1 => 0.03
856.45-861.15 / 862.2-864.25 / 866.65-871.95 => -0.07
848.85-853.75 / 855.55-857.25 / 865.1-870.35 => -0.01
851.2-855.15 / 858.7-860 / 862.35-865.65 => -0.03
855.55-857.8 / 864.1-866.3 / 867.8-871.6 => -0.03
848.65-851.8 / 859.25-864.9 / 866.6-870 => -0.03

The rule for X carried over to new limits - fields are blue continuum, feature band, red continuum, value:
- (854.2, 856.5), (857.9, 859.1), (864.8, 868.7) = -0.03 nm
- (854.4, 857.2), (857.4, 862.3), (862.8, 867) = 0.04 nm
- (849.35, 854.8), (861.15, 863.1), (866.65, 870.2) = -0.16 nm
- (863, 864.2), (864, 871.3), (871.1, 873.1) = 0.17 nm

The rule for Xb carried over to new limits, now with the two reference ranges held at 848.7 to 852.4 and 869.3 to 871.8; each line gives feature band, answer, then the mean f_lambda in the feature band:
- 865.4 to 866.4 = 0.05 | 12.9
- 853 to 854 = 0.04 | 12.6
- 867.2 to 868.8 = 0.02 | 13.3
